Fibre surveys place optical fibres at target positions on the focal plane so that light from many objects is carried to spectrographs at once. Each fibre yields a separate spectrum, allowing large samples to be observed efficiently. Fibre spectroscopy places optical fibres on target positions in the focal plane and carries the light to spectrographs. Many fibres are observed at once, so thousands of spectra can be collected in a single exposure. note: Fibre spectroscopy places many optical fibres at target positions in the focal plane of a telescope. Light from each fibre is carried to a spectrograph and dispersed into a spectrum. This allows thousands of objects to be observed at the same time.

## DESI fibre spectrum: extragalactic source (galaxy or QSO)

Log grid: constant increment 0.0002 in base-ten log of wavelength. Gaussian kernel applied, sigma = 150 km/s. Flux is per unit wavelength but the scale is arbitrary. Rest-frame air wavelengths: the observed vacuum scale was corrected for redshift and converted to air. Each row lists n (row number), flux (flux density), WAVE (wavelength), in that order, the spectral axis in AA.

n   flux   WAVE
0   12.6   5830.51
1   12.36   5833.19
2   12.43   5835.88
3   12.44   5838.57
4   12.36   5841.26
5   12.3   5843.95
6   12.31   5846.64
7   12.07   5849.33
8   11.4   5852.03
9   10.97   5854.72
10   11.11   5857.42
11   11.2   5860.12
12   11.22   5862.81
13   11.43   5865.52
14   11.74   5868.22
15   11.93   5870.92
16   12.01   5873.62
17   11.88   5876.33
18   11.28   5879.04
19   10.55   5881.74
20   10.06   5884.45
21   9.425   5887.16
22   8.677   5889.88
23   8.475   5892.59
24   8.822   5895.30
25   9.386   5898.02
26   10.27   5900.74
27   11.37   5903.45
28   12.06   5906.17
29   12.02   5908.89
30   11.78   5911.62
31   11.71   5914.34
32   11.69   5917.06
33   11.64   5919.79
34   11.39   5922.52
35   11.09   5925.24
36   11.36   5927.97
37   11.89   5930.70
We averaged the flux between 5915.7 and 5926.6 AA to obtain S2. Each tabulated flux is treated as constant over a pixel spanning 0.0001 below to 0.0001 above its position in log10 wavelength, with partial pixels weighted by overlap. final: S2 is 11.5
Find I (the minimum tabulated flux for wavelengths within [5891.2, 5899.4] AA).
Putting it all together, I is 8.475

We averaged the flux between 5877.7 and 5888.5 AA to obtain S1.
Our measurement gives 10.3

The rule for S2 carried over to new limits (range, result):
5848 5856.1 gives 11.5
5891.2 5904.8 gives 9.67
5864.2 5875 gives 11.8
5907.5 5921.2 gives 11.8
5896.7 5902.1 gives 9.84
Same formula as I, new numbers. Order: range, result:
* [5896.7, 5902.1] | 9.386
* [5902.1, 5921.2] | 11.37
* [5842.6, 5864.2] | 10.97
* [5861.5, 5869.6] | 11.22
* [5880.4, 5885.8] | 10.06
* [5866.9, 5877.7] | 11.74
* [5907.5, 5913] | 11.78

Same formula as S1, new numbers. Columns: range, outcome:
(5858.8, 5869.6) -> 11.4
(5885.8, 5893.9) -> 8.86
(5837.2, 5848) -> 12.4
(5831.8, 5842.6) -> 12.4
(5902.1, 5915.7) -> 11.8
